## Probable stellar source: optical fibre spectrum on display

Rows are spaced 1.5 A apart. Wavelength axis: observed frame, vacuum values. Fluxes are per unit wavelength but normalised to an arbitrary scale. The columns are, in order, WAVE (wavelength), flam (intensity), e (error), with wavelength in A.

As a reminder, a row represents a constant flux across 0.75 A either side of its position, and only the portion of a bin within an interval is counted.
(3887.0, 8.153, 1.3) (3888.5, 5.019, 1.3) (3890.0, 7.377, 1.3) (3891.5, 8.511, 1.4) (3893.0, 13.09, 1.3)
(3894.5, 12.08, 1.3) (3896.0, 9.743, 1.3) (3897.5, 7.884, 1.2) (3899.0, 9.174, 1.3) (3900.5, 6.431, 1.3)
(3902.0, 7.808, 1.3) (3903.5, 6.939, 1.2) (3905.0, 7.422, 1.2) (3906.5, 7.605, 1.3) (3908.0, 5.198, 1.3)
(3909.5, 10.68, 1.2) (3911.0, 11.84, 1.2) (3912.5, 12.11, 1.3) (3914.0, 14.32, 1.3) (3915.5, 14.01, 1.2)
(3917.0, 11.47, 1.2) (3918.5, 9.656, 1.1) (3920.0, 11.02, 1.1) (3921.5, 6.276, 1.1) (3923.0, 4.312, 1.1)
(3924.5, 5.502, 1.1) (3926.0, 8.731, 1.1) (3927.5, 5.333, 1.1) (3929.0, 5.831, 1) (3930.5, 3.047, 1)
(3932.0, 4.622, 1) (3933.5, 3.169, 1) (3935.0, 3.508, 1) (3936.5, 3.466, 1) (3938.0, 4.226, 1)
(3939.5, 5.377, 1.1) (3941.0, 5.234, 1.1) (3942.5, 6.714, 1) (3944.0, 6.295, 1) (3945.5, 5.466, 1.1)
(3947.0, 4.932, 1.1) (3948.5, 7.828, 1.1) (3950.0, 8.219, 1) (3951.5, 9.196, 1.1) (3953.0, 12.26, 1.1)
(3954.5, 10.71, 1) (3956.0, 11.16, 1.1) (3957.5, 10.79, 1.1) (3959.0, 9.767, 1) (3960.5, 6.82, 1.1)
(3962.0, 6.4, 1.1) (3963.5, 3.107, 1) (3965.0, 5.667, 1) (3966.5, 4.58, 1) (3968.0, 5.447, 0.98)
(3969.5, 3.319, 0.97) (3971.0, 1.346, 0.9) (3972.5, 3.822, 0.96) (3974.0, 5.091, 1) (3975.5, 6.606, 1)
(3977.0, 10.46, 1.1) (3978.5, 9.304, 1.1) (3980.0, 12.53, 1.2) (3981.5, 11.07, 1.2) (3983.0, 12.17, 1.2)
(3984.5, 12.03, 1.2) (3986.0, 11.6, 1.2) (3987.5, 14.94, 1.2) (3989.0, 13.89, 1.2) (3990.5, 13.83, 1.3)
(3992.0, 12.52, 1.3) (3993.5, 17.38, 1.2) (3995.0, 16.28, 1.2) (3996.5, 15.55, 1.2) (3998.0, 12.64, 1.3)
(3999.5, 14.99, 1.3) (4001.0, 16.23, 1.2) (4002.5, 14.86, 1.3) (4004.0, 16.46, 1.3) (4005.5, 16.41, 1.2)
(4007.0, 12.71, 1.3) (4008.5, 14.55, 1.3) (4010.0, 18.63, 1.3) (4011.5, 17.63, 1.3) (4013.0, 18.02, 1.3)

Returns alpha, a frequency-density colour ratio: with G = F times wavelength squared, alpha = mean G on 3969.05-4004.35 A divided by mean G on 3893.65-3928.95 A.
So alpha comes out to 1.36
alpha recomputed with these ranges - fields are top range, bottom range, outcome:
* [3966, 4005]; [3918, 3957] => 1.73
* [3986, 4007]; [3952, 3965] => 1.74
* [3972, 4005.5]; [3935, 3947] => 2.52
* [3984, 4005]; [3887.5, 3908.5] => 1.87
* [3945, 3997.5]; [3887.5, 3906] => 1.15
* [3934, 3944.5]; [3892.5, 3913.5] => 0.55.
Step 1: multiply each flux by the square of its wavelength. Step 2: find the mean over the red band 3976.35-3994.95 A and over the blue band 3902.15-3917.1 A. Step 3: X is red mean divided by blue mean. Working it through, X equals 1.3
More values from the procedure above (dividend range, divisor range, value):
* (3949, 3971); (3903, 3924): 0.81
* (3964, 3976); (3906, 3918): 0.41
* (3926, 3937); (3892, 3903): 0.48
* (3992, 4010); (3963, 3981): 2.56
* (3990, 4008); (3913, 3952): 2.27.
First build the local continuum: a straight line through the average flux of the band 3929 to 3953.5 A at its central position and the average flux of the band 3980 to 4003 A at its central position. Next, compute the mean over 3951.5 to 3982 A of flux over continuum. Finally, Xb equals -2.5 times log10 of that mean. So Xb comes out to 0.26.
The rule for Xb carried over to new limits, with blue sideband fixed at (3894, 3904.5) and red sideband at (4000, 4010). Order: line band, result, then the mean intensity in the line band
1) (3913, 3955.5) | 0.42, 7.22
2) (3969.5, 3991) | 0.40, 9.63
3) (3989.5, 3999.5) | 0.00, 14.7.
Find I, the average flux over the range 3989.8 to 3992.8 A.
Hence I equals 13.2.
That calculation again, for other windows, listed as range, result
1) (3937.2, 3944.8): 5.55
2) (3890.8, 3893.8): 10.9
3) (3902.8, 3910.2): 7.55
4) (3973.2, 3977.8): 7.37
